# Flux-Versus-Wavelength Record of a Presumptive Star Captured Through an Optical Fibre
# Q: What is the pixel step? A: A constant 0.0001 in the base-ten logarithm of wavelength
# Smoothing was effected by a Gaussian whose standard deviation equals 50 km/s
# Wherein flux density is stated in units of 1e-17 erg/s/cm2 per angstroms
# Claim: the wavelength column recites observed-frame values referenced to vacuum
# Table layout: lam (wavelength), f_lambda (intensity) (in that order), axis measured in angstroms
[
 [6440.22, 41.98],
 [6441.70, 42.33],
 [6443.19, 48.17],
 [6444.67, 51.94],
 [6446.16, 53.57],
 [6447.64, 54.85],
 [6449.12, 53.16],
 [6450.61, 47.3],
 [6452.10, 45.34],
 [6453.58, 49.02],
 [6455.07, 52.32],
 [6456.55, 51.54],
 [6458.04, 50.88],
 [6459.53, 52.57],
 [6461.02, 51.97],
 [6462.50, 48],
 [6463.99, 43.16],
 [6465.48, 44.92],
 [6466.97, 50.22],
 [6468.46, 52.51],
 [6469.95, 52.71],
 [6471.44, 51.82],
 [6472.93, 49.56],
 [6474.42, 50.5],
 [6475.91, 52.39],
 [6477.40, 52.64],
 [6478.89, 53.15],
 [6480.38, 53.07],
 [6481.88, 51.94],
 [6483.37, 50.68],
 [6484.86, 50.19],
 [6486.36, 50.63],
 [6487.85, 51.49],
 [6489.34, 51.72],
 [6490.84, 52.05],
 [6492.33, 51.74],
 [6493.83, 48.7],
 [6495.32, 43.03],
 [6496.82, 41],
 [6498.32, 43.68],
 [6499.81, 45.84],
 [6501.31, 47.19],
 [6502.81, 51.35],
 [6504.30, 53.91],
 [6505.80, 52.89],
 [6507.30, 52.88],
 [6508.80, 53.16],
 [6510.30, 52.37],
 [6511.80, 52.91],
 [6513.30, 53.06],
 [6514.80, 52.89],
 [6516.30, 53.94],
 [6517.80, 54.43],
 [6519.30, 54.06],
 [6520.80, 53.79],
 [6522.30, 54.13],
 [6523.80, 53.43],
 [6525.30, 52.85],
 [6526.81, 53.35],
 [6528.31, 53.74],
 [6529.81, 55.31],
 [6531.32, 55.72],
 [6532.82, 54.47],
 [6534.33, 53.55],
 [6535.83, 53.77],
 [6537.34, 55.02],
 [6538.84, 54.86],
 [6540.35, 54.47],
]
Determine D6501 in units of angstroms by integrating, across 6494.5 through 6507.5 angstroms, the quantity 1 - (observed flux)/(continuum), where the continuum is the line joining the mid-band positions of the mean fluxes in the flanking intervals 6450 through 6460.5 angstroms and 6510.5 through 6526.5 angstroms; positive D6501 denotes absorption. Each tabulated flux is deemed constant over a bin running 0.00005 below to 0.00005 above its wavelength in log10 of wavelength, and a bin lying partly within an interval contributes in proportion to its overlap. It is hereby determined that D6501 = 1.2 angstroms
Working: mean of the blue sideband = 49.9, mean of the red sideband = 53.5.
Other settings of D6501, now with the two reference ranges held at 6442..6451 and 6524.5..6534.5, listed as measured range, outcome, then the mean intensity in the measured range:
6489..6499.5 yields 1.13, 47.2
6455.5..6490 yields 0.87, 50.8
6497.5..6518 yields 0.78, 51.3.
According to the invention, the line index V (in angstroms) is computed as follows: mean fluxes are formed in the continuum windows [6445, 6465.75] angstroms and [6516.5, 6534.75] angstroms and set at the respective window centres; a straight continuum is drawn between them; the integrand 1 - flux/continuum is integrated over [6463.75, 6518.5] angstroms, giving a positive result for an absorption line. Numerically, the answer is 1.6 angstroms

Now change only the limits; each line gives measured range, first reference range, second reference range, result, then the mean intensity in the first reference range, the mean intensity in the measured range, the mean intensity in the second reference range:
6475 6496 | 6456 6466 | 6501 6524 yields -0.03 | 49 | 51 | 53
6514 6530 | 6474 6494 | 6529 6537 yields 0.04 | 51.6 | 53.8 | 54.5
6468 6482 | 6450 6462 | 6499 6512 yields -0.40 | 50.1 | 52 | 51.3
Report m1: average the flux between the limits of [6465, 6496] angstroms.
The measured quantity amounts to 50.8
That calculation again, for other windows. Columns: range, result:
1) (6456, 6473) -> 50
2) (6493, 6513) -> 49.2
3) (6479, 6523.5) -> 51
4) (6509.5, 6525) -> 53.5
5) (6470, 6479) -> 51.7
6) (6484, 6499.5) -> 48.4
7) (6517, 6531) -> 54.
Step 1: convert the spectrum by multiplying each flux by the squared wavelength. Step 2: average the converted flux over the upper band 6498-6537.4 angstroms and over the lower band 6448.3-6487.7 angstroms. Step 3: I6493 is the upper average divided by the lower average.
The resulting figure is 1.06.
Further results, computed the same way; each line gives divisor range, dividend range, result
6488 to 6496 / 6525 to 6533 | 1.11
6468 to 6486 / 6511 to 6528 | 1.05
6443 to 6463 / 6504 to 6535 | 1.08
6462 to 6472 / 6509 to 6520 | 1.11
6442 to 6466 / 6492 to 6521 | 1.03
